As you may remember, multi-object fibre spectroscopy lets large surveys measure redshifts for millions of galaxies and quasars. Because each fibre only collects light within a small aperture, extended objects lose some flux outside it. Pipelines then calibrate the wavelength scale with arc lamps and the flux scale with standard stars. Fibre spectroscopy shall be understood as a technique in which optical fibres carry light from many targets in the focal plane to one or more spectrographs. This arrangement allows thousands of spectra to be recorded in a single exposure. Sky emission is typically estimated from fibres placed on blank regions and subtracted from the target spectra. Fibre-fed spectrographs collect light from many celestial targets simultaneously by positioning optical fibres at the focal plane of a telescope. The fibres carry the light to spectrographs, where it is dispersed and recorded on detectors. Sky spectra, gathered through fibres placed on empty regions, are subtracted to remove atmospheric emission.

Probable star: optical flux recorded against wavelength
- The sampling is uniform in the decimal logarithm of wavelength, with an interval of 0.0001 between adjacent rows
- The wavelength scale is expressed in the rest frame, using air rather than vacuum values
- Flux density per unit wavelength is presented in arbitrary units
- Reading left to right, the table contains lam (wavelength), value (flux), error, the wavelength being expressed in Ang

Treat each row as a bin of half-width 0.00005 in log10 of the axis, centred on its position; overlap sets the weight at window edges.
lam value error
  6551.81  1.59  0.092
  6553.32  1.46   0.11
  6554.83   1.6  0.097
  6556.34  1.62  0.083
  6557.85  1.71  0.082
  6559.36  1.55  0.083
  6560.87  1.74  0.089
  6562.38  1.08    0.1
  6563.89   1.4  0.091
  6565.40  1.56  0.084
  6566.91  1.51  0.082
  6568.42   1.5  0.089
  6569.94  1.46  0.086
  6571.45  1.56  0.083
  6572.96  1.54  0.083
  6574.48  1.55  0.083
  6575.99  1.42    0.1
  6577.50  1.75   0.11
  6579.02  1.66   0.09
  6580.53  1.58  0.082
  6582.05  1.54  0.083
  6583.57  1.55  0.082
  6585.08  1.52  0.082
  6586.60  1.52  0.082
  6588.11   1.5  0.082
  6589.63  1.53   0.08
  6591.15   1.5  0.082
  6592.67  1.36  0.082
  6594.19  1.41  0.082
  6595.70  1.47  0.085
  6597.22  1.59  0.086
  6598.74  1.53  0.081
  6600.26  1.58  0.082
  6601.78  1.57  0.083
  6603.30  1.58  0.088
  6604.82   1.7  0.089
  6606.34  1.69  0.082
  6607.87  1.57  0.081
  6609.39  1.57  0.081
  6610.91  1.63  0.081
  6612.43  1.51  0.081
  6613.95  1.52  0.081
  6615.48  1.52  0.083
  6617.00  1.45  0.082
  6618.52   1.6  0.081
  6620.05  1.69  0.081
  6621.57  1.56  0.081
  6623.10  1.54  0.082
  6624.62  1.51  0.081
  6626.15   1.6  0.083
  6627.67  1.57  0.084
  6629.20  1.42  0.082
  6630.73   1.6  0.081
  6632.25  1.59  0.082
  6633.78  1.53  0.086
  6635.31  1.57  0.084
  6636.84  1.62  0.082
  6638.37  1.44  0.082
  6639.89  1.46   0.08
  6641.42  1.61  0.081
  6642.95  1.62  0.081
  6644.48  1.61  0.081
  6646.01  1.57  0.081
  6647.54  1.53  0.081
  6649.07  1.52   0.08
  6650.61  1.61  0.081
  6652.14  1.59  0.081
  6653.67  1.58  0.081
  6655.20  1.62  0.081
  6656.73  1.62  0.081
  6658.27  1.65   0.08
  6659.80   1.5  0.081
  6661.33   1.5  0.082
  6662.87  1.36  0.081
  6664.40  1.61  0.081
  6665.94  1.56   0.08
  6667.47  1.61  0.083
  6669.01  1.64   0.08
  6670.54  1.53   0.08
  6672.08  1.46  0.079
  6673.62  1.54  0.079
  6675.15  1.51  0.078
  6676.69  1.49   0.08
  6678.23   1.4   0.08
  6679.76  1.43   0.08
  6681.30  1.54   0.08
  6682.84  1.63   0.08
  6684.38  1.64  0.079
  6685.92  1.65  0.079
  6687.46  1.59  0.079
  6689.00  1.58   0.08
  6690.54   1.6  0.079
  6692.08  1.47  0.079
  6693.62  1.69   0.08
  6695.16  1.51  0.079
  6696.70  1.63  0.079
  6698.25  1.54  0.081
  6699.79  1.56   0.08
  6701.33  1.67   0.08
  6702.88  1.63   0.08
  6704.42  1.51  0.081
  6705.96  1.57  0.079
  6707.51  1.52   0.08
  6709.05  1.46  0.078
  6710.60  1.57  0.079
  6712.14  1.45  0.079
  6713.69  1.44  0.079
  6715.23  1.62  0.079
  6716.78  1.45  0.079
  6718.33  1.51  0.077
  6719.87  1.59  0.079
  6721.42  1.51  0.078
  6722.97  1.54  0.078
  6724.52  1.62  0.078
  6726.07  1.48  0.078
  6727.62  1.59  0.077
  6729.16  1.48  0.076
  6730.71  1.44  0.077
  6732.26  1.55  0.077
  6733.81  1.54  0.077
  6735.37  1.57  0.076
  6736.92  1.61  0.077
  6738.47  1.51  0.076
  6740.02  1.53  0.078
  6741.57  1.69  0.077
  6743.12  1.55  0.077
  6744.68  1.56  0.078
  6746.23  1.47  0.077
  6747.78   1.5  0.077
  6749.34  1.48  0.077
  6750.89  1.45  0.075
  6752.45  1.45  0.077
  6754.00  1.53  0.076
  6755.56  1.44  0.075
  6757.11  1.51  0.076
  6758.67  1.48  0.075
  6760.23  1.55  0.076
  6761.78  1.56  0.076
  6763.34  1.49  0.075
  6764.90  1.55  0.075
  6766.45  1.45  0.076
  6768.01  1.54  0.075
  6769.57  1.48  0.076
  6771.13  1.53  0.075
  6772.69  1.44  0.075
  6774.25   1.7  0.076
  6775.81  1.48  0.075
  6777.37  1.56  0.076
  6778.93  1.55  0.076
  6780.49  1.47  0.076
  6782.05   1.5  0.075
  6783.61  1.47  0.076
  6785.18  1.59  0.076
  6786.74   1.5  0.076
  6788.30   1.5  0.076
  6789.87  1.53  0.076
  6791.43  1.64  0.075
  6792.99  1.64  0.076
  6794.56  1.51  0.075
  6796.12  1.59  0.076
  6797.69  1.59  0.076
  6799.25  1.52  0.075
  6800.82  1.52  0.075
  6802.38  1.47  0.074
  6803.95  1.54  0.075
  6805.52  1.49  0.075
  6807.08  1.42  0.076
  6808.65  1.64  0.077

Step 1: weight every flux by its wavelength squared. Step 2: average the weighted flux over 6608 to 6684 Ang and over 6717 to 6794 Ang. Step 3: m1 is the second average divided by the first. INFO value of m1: 1.0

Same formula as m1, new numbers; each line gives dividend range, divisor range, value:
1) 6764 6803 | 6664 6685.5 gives 1.03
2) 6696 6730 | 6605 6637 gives 1.01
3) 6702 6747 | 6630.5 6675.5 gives 1.01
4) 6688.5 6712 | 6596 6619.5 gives 1.02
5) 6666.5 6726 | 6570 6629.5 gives 1.03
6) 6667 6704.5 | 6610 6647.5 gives 1.02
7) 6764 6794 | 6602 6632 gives 1.02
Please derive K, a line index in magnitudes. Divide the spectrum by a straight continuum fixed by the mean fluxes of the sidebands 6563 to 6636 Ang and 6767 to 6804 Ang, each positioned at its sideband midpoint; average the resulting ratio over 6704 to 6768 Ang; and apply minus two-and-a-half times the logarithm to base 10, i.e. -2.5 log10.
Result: 0.01 mag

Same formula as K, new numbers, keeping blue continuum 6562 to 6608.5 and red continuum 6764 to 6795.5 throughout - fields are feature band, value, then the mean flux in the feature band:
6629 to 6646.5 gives -0.020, 1.56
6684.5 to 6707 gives -0.039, 1.59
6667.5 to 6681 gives 0.016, 1.51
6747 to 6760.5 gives 0.033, 1.48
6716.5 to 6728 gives -0.005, 1.54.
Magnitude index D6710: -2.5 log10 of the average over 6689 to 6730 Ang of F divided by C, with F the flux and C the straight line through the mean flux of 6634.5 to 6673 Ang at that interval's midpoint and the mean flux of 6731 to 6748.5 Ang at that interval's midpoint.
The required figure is 0.004 mag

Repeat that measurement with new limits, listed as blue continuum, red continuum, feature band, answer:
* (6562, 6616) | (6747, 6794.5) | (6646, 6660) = -0.04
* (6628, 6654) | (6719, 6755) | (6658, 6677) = 0.01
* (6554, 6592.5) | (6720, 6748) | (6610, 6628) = -0.02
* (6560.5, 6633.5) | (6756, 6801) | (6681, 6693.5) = -0.04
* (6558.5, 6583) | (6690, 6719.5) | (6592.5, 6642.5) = -0.01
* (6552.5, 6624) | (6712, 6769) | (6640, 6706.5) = -0.02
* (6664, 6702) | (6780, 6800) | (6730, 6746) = 0.00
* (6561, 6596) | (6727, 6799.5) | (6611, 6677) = -0.03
